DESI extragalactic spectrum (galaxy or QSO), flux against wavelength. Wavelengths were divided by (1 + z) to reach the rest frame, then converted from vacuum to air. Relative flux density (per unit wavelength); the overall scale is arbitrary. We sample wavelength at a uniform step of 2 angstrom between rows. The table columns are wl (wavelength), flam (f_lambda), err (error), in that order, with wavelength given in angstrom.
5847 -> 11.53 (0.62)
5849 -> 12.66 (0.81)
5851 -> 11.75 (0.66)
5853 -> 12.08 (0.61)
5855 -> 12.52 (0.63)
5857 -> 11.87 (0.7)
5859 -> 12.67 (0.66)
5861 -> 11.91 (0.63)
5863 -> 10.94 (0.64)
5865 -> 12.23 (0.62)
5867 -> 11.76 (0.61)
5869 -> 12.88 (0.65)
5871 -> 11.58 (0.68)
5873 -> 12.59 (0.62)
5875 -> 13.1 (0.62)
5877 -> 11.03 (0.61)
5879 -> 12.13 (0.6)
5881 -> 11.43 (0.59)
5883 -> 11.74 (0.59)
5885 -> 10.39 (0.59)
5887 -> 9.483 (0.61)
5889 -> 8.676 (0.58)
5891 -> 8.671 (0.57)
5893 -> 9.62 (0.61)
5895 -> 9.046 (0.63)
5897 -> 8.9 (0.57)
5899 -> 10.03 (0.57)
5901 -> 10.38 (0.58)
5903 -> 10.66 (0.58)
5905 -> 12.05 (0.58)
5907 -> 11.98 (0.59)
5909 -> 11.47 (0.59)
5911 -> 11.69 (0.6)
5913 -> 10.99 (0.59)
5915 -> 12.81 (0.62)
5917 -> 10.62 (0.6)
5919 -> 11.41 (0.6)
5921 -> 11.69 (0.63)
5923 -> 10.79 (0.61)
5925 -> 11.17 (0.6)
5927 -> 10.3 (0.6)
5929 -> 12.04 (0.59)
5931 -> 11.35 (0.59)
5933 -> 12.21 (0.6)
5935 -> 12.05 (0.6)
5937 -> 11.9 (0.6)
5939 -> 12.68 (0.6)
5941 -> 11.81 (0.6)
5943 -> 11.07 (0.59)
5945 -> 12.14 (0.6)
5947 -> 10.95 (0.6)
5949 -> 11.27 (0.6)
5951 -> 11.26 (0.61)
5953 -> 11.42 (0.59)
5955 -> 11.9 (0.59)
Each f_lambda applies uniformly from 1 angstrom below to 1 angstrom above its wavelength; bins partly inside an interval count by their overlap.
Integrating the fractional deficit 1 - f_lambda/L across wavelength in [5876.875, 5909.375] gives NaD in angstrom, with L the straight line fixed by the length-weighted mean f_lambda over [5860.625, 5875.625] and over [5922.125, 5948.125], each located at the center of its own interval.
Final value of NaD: 4.1 angstrom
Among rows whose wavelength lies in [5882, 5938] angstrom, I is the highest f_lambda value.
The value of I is 12.81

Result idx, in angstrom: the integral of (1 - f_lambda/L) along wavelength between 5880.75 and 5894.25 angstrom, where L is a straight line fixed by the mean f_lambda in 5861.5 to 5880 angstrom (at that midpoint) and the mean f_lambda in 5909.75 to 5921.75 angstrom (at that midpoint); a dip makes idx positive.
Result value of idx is 2.2 angstrom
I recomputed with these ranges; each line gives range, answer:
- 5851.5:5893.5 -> 13.1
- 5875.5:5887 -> 12.13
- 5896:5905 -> 12.05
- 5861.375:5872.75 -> 12.88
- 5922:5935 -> 12.21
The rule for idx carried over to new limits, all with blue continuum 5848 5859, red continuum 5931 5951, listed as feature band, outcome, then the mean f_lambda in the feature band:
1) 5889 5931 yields 4.0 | 10.8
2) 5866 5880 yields 0.0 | 12.2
